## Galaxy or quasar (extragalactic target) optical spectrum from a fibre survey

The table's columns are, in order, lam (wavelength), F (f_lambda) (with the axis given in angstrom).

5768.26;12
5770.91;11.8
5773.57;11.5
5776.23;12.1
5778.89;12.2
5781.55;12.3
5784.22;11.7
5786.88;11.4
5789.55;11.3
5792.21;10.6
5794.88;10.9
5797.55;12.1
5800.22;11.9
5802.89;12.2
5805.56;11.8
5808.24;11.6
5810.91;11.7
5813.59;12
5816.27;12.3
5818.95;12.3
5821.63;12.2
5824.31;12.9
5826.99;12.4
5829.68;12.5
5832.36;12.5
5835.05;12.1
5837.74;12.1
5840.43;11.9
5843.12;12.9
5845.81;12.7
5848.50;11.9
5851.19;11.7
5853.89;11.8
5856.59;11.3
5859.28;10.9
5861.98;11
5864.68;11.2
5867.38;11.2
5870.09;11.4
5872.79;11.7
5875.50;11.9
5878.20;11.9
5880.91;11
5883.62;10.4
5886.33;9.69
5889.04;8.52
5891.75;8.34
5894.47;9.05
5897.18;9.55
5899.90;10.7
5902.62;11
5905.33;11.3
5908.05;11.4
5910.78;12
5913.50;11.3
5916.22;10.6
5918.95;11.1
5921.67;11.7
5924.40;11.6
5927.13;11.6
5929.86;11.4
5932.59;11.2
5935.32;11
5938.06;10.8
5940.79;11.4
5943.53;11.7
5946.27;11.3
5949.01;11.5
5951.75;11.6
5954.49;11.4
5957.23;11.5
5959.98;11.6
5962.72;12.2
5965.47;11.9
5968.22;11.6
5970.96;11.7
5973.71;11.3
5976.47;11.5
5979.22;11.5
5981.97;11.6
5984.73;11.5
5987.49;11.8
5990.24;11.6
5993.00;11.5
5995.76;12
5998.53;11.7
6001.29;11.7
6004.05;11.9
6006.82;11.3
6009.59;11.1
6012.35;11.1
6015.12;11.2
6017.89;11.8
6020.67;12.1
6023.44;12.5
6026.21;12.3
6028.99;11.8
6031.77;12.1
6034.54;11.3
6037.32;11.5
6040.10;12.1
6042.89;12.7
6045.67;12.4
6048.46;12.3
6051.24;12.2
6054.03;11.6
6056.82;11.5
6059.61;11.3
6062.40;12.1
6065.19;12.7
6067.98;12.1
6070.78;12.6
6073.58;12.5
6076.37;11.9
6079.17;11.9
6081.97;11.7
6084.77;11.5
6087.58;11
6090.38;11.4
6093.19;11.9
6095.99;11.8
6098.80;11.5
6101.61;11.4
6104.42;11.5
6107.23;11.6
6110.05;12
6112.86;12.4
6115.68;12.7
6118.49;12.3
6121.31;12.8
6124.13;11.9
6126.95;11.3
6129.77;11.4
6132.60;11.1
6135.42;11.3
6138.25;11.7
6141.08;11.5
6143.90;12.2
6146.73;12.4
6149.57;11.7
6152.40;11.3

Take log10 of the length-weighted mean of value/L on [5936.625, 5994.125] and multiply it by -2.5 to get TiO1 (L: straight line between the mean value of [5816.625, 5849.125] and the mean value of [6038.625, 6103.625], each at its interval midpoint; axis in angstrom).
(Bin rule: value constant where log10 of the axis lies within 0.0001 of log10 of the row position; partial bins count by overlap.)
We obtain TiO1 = 0.05 mag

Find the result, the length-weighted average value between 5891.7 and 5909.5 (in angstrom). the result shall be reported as 10.3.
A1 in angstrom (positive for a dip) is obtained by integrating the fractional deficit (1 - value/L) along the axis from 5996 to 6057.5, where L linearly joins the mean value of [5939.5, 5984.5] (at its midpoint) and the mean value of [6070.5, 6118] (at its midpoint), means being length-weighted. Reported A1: -0.7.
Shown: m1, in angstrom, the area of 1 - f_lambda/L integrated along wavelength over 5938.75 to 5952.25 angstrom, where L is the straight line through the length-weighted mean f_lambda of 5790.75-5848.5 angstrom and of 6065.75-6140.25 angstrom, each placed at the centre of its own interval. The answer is 0.6 angstrom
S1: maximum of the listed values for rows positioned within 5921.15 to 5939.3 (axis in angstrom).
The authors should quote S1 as 11.7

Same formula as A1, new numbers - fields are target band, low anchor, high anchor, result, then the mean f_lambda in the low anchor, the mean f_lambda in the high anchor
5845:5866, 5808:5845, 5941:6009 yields 1.05 angstrom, 12.3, 11.6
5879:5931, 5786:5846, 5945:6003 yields 4.99 angstrom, 12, 11.6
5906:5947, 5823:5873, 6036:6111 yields 1.91 angstrom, 11.9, 11.9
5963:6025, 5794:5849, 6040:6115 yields 1.80 angstrom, 12.2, 11.9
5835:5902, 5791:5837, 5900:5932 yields 3.48 angstrom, 12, 11.3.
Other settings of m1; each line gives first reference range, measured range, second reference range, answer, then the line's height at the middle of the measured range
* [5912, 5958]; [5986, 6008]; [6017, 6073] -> 0.1 angstrom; 11.7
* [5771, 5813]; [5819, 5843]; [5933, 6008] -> -1.4 angstrom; 11.7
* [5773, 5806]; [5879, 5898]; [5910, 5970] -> 3.2 angstrom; 11.5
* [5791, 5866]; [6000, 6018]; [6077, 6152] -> 0.6 angstrom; 11.8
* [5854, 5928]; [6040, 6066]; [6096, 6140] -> -1.2 angstrom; 11.5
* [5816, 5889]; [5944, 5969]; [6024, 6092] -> 0.4 angstrom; 11.8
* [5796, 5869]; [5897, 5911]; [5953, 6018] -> 0.9 angstrom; 11.8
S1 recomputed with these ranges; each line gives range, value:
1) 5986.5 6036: 12.5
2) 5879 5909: 11.4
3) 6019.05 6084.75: 12.7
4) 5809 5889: 12.9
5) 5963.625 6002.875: 12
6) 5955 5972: 12.2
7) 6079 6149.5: 12.8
